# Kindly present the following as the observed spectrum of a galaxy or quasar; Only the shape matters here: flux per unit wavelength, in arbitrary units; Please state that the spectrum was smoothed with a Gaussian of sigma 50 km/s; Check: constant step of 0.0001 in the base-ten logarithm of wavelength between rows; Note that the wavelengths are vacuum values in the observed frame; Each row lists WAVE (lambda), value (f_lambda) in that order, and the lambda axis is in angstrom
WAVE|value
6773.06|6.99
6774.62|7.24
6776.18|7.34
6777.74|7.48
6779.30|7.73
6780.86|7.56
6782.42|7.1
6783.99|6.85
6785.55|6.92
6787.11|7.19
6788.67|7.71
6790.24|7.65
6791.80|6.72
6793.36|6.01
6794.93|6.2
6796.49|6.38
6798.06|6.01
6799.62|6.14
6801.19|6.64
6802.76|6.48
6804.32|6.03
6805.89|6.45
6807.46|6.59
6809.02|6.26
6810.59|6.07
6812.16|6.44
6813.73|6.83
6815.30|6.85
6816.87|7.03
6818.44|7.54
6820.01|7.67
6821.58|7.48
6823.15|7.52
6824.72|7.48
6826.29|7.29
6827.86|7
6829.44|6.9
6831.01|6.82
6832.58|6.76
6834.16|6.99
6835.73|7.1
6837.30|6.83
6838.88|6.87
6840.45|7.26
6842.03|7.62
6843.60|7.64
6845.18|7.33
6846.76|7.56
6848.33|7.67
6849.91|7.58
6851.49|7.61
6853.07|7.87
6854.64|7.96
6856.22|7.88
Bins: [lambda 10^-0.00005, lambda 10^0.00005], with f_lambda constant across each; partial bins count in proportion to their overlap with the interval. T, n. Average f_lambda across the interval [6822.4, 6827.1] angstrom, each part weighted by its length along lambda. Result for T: 7.43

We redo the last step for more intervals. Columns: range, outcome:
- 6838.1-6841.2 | 7.07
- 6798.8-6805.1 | 6.32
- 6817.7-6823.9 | 7.55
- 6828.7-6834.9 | 6.87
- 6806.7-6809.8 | 6.44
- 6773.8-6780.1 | 7.45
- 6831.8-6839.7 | 6.91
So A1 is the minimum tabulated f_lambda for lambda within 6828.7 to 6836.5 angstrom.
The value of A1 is 6.76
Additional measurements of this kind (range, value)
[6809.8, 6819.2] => 6.07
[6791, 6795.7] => 6.01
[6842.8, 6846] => 7.33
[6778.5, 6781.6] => 7.56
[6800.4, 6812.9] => 6.03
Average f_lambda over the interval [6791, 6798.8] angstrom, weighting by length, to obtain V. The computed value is 6.27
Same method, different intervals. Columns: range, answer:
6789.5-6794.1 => 6.8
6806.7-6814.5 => 6.44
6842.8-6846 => 7.48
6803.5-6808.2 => 6.36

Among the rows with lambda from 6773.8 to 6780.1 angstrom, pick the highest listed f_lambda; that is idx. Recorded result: 7.73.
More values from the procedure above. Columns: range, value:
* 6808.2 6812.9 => 6.44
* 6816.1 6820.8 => 7.67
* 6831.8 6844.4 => 7.64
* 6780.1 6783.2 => 7.56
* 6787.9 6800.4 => 7.71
